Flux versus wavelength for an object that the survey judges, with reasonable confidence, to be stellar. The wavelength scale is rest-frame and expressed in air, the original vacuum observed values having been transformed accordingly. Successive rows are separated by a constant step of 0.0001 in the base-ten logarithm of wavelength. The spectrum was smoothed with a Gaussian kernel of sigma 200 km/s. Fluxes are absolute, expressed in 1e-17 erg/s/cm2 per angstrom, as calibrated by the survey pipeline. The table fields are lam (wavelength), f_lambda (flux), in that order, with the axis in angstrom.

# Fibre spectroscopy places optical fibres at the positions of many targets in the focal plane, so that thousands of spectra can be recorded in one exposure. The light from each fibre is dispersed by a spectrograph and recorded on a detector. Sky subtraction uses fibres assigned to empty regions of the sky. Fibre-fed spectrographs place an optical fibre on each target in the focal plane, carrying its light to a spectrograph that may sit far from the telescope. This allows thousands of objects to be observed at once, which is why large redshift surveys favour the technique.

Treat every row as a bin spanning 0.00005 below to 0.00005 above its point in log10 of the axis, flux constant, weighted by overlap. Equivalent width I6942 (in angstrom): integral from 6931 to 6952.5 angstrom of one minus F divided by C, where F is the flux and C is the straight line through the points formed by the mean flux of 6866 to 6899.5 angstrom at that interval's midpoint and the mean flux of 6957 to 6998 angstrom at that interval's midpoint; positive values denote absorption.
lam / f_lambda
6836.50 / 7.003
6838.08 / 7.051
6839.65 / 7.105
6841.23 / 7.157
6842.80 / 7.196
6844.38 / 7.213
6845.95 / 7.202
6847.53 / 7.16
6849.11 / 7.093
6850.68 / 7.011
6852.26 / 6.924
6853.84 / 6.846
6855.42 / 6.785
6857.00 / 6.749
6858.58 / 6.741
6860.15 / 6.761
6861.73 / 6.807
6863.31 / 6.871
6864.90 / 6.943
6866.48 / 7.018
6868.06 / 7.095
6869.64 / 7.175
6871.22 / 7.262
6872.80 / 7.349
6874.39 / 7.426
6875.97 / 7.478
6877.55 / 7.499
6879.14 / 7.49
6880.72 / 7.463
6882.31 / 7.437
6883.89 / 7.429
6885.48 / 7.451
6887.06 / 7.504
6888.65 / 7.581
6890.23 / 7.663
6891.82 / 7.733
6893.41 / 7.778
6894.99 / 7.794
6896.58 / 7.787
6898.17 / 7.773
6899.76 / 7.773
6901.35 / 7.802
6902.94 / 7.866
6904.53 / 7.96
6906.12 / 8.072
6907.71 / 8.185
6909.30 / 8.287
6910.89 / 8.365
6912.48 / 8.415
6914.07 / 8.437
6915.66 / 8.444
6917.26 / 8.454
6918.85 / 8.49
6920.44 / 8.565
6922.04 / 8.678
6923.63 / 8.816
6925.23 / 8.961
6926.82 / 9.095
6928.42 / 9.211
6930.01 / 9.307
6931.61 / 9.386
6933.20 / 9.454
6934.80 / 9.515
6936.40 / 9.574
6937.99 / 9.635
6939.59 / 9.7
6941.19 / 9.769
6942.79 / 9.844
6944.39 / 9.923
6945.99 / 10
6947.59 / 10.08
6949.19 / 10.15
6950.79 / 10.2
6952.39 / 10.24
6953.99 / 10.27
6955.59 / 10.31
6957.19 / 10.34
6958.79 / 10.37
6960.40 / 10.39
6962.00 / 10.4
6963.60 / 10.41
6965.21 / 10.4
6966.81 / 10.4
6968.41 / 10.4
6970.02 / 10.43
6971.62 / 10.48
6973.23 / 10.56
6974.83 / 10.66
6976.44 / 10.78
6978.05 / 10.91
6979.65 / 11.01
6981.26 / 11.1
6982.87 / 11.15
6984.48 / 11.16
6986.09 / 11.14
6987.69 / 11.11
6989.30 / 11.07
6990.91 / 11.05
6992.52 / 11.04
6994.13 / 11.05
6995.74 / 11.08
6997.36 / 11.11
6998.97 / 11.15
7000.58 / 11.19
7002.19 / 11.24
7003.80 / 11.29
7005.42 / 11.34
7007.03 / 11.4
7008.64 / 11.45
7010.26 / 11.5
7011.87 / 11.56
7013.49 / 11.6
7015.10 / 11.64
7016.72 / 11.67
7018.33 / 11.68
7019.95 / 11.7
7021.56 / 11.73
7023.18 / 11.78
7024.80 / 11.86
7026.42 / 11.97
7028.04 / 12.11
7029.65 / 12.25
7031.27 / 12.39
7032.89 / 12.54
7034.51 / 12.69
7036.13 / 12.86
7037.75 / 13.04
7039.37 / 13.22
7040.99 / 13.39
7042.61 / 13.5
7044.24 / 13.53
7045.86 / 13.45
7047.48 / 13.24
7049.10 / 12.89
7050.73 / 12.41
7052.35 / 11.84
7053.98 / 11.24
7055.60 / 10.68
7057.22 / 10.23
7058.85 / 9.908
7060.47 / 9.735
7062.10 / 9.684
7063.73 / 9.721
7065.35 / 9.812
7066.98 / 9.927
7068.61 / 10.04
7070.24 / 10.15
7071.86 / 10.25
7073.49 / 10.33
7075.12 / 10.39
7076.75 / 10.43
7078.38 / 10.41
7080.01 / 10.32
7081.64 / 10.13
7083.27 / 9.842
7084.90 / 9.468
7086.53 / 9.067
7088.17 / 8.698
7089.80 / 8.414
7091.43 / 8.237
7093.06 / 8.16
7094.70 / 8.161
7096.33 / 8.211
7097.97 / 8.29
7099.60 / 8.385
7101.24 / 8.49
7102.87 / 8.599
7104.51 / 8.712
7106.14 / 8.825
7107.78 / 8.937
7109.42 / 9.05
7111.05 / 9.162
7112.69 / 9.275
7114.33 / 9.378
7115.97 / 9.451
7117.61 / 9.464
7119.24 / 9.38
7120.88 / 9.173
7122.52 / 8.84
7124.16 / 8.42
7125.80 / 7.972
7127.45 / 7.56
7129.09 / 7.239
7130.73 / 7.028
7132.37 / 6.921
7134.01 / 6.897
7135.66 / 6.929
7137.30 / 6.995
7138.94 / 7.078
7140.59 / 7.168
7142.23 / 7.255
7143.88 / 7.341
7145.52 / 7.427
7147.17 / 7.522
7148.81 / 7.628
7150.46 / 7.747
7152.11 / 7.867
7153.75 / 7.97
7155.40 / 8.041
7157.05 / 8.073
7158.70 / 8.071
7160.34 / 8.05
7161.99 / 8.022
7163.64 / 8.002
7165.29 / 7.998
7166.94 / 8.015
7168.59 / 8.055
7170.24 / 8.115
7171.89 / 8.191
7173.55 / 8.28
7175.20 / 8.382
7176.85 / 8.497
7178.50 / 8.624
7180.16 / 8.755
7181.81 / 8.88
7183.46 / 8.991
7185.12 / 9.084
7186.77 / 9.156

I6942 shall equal -0.6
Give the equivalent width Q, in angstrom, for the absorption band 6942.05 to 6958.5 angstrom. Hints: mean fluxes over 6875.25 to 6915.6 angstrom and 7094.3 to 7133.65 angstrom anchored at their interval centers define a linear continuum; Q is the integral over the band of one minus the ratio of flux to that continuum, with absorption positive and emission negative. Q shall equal -4.4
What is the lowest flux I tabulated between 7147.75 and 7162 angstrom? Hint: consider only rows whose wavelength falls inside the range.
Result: 7.628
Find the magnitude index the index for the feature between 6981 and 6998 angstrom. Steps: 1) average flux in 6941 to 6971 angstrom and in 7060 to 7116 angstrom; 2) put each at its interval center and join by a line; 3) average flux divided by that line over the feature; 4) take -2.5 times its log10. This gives -0.11 mag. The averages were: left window 10.2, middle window 11.1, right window 9.31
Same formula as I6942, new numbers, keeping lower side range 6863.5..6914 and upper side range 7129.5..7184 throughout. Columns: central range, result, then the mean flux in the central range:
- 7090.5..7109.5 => -1.7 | 8.48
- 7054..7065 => -3.3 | 10.1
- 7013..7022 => -4.6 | 11.7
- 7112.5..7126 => -2.2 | 9.08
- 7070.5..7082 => -3.8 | 10.3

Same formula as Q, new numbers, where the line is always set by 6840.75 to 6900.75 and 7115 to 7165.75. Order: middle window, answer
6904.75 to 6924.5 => -2.8 angstrom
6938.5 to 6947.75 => -3.0 angstrom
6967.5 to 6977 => -3.9 angstrom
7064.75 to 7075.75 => -3.5 angstrom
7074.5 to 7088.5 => -3.9 angstrom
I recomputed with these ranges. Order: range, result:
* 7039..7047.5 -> 13.22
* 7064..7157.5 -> 6.897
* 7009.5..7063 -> 9.684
